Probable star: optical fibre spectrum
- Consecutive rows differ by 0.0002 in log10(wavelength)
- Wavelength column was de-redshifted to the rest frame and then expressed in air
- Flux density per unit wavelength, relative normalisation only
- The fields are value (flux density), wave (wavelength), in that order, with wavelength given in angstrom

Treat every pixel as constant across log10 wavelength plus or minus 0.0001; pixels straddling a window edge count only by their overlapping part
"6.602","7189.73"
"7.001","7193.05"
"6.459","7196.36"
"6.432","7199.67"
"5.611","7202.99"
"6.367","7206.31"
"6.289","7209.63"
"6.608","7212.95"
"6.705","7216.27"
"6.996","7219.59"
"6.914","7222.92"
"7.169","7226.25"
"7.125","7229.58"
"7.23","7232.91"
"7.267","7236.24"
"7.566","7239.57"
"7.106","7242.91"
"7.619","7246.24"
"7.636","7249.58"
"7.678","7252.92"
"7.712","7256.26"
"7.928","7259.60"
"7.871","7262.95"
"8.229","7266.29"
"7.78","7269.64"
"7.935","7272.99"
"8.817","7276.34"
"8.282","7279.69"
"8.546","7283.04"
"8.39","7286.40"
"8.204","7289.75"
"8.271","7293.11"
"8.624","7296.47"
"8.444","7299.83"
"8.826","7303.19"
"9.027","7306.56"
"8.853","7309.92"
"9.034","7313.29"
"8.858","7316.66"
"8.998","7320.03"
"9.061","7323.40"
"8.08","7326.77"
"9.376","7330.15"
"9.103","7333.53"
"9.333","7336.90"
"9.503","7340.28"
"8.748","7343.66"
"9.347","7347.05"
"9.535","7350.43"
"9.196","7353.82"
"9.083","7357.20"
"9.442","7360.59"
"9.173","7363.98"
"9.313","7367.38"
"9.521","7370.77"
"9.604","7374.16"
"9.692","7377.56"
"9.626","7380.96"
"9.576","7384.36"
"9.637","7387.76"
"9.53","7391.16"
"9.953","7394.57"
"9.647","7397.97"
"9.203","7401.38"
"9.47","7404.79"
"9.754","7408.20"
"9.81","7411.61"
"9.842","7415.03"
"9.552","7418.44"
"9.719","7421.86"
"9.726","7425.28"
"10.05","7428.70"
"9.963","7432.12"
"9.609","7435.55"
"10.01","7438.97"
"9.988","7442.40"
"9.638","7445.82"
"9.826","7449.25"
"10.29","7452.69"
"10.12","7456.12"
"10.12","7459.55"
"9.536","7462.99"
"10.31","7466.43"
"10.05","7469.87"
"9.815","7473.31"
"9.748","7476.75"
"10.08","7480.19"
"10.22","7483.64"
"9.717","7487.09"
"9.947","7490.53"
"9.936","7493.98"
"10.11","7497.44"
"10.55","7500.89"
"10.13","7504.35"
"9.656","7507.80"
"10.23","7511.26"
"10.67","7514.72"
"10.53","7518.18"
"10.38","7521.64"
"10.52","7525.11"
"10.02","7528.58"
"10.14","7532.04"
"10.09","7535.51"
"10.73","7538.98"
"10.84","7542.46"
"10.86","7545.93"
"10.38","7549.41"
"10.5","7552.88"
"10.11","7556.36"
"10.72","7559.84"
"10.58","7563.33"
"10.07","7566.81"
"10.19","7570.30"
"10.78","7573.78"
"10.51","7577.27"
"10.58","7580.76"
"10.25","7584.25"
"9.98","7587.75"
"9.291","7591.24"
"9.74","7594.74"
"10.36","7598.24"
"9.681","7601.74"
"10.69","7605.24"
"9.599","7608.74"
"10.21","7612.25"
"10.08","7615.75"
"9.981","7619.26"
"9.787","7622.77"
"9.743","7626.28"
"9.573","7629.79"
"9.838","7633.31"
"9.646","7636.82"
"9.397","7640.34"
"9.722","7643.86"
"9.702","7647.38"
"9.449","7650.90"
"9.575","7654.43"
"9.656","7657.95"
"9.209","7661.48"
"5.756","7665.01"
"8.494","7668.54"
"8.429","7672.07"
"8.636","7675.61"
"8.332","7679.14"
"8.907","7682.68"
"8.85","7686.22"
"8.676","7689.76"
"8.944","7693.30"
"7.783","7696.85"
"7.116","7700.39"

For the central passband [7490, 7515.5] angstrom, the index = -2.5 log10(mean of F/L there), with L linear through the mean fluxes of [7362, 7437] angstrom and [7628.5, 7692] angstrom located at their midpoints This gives -0.09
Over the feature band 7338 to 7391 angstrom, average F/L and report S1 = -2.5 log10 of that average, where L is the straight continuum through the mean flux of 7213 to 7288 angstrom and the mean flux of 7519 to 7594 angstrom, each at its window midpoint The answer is -0.091 mag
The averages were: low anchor 7.64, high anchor 10.4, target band 9.4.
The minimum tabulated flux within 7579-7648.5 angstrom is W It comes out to 9.291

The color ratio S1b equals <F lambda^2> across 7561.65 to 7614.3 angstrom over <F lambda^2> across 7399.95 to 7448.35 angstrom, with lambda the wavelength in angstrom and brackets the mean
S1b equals 1.1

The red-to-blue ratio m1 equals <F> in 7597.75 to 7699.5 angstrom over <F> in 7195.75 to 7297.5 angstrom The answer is 1.2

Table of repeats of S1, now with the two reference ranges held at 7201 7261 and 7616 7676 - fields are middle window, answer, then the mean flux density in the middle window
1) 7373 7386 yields -0.22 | 9.62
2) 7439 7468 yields -0.21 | 9.98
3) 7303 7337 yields -0.19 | 8.95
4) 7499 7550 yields -0.20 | 10.4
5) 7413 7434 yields -0.21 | 9.8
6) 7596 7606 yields -0.13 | 10.2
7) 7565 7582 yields -0.18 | 10.4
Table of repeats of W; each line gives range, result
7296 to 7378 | 8.08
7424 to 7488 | 9.536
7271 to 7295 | 7.935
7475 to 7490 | 9.717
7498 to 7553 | 9.656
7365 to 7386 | 9.313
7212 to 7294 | 6.608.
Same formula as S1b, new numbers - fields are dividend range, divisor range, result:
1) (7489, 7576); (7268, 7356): 1.25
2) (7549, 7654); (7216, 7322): 1.37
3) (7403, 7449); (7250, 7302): 1.25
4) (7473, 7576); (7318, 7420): 1.14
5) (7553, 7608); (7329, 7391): 1.16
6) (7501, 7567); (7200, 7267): 1.57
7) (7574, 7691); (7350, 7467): 1.04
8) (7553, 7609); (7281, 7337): 1.26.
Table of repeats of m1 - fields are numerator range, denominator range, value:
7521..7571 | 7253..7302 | 1.27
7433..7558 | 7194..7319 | 1.32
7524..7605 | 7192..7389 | 1.25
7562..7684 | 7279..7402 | 1.06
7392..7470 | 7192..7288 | 1.34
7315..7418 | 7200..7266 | 1.31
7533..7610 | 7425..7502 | 1.03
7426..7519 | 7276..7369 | 1.12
